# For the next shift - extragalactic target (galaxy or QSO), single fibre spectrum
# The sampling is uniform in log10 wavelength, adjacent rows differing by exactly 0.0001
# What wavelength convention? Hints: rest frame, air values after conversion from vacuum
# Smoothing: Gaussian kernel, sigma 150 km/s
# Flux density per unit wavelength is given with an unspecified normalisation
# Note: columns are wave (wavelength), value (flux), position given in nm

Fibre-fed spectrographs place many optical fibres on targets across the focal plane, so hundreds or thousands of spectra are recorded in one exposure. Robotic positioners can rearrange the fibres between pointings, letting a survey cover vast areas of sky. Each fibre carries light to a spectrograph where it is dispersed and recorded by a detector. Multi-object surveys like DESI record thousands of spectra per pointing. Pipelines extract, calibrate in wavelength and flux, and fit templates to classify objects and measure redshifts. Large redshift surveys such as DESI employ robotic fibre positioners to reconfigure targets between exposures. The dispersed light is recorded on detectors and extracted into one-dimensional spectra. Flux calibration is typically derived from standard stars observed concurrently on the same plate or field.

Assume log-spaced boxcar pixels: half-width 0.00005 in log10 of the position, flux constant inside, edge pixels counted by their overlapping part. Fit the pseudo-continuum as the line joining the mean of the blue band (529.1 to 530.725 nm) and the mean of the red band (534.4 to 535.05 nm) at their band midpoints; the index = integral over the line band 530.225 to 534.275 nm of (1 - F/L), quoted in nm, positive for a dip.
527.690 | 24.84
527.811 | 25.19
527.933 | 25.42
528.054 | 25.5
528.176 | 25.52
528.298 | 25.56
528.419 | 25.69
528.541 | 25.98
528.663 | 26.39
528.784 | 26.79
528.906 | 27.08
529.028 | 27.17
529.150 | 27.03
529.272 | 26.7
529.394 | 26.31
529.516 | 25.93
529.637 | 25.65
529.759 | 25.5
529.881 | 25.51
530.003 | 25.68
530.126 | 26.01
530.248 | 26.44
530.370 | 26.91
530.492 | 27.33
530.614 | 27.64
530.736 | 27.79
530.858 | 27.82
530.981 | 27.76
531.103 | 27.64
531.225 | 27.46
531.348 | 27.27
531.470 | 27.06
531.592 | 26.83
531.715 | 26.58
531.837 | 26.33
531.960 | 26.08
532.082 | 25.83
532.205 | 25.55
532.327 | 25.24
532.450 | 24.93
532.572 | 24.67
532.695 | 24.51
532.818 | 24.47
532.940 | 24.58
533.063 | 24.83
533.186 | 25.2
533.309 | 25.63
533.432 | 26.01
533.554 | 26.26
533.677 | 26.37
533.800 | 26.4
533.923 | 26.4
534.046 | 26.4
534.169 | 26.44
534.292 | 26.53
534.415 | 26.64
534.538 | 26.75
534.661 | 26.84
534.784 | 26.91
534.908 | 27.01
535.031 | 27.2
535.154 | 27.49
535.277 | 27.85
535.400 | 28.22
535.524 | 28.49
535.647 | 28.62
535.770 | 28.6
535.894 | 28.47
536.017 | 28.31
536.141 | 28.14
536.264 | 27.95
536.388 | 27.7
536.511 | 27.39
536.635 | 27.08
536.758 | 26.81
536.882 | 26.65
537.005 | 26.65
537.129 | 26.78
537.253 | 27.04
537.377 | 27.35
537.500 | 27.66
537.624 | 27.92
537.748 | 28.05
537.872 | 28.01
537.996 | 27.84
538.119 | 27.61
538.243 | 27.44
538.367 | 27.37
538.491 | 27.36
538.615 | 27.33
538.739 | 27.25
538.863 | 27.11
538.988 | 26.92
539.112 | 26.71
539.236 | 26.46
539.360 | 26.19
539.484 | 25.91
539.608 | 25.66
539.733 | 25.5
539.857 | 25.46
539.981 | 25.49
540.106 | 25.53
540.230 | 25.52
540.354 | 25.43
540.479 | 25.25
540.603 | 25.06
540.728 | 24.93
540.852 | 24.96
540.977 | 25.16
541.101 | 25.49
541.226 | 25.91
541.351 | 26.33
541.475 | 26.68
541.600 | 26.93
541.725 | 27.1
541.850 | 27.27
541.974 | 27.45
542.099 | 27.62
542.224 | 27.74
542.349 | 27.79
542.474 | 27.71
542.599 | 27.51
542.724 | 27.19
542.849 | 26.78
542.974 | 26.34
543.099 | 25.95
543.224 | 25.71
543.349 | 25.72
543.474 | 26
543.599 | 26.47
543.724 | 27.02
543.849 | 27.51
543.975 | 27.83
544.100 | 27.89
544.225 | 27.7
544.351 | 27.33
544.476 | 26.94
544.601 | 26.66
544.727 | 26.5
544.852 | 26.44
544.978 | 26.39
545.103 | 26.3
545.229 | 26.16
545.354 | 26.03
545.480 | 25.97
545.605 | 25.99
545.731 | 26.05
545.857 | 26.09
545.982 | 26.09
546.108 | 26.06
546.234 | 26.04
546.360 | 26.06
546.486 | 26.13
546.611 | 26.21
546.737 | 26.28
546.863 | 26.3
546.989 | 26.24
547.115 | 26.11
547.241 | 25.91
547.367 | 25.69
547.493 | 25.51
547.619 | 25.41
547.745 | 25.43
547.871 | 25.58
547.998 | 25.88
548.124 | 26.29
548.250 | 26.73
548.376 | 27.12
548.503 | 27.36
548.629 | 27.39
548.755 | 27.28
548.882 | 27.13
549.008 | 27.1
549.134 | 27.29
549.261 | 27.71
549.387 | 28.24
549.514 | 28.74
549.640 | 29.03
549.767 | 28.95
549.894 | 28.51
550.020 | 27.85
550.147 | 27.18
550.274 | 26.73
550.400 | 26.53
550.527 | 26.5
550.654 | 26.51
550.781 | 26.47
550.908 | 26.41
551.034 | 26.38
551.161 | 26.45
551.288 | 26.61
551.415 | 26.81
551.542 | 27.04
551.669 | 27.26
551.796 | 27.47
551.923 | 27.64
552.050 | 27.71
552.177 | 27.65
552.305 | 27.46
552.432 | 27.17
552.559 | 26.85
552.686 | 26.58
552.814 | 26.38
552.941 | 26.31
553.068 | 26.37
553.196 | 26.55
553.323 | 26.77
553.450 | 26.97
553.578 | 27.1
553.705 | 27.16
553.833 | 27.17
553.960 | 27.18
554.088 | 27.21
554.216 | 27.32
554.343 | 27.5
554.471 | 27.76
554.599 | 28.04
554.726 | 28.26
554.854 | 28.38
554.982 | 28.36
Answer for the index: 0.056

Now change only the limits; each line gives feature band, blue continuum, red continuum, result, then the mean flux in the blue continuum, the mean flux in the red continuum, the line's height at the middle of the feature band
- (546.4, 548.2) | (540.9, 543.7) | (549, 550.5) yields 0.099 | 26.7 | 27.8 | 27.4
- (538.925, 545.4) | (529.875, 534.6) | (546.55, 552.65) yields 0.049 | 26.3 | 26.9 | 26.6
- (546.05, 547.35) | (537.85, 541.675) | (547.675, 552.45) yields 0.036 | 26.3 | 27.1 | 26.9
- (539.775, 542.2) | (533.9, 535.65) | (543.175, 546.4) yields 0.068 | 27.2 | 26.5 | 26.8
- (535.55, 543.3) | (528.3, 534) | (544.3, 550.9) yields -0.116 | 26.2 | 26.7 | 26.5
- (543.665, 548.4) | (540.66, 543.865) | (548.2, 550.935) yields 0.113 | 26.6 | 27.4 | 27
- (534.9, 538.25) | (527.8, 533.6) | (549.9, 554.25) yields -0.164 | 26.2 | 27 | 26.4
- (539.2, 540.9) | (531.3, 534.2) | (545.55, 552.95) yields 0.047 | 25.8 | 26.8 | 26.2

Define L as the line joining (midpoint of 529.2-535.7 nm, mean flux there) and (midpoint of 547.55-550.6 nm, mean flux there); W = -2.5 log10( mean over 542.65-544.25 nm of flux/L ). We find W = 0.006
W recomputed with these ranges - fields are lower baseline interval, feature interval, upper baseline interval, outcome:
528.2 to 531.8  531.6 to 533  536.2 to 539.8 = 0.06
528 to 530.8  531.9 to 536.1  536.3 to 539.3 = 0.02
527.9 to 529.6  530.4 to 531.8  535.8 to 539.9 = -0.04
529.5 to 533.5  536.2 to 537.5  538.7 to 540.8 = -0.05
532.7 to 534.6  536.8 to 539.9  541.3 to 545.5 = -0.03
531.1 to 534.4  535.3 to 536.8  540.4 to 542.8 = -0.07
